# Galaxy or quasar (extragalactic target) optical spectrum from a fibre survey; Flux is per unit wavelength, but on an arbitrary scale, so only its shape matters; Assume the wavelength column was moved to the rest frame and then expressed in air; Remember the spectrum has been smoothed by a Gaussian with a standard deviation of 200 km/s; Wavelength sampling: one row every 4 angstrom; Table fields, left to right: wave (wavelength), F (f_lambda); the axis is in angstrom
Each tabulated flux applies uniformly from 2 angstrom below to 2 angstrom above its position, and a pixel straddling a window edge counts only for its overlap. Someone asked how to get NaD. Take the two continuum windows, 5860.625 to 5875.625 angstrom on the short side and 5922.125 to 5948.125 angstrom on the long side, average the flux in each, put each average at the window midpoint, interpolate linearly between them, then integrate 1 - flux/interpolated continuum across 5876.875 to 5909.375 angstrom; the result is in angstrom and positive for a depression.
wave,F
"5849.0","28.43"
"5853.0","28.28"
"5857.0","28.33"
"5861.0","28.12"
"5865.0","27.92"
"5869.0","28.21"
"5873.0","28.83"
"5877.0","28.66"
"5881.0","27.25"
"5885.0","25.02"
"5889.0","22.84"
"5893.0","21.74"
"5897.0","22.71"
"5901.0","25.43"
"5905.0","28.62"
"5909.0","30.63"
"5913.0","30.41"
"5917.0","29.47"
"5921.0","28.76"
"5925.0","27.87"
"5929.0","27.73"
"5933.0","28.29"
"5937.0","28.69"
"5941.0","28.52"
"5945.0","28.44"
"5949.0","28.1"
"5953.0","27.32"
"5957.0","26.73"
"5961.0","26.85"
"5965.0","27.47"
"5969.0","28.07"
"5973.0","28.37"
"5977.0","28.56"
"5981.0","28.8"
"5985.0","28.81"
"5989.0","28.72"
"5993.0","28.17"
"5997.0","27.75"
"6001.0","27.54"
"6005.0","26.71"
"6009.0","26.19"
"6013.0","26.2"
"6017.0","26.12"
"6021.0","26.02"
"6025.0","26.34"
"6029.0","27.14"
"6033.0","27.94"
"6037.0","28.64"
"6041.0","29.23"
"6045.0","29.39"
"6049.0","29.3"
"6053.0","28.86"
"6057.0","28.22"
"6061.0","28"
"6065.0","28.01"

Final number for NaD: 3.2 angstrom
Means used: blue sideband 28.3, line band 25.5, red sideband 28.3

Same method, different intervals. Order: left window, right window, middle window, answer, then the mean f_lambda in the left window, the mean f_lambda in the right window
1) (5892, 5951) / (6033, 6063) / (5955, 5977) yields 0.4 angstrom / 27.8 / 28.7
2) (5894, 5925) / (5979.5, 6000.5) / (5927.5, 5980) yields 0.3 angstrom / 27.8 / 28.4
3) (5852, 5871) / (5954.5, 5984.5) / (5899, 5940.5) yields -0.9 angstrom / 28.2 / 27.9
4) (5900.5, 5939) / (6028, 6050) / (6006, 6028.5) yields 1.9 angstrom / 28.7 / 28.6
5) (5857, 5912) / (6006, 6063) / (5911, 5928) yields -1.3 angstrom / 26.7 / 27.7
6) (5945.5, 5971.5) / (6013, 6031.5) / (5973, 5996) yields -1.3 angstrom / 27.5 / 26.4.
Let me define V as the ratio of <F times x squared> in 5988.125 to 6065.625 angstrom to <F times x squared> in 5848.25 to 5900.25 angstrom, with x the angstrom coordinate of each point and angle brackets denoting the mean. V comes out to 1.1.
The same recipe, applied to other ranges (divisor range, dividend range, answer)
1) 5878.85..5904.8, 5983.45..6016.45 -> 1.16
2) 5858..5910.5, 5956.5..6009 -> 1.08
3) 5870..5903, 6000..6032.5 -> 1.09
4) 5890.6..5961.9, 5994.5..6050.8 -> 1.03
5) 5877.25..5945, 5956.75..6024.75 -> 1.04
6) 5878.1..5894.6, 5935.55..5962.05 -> 1.16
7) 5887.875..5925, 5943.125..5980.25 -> 1.05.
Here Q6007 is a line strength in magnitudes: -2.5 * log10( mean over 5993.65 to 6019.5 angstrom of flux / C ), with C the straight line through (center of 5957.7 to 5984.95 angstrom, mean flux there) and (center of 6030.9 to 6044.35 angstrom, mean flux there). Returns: 0.06 mag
